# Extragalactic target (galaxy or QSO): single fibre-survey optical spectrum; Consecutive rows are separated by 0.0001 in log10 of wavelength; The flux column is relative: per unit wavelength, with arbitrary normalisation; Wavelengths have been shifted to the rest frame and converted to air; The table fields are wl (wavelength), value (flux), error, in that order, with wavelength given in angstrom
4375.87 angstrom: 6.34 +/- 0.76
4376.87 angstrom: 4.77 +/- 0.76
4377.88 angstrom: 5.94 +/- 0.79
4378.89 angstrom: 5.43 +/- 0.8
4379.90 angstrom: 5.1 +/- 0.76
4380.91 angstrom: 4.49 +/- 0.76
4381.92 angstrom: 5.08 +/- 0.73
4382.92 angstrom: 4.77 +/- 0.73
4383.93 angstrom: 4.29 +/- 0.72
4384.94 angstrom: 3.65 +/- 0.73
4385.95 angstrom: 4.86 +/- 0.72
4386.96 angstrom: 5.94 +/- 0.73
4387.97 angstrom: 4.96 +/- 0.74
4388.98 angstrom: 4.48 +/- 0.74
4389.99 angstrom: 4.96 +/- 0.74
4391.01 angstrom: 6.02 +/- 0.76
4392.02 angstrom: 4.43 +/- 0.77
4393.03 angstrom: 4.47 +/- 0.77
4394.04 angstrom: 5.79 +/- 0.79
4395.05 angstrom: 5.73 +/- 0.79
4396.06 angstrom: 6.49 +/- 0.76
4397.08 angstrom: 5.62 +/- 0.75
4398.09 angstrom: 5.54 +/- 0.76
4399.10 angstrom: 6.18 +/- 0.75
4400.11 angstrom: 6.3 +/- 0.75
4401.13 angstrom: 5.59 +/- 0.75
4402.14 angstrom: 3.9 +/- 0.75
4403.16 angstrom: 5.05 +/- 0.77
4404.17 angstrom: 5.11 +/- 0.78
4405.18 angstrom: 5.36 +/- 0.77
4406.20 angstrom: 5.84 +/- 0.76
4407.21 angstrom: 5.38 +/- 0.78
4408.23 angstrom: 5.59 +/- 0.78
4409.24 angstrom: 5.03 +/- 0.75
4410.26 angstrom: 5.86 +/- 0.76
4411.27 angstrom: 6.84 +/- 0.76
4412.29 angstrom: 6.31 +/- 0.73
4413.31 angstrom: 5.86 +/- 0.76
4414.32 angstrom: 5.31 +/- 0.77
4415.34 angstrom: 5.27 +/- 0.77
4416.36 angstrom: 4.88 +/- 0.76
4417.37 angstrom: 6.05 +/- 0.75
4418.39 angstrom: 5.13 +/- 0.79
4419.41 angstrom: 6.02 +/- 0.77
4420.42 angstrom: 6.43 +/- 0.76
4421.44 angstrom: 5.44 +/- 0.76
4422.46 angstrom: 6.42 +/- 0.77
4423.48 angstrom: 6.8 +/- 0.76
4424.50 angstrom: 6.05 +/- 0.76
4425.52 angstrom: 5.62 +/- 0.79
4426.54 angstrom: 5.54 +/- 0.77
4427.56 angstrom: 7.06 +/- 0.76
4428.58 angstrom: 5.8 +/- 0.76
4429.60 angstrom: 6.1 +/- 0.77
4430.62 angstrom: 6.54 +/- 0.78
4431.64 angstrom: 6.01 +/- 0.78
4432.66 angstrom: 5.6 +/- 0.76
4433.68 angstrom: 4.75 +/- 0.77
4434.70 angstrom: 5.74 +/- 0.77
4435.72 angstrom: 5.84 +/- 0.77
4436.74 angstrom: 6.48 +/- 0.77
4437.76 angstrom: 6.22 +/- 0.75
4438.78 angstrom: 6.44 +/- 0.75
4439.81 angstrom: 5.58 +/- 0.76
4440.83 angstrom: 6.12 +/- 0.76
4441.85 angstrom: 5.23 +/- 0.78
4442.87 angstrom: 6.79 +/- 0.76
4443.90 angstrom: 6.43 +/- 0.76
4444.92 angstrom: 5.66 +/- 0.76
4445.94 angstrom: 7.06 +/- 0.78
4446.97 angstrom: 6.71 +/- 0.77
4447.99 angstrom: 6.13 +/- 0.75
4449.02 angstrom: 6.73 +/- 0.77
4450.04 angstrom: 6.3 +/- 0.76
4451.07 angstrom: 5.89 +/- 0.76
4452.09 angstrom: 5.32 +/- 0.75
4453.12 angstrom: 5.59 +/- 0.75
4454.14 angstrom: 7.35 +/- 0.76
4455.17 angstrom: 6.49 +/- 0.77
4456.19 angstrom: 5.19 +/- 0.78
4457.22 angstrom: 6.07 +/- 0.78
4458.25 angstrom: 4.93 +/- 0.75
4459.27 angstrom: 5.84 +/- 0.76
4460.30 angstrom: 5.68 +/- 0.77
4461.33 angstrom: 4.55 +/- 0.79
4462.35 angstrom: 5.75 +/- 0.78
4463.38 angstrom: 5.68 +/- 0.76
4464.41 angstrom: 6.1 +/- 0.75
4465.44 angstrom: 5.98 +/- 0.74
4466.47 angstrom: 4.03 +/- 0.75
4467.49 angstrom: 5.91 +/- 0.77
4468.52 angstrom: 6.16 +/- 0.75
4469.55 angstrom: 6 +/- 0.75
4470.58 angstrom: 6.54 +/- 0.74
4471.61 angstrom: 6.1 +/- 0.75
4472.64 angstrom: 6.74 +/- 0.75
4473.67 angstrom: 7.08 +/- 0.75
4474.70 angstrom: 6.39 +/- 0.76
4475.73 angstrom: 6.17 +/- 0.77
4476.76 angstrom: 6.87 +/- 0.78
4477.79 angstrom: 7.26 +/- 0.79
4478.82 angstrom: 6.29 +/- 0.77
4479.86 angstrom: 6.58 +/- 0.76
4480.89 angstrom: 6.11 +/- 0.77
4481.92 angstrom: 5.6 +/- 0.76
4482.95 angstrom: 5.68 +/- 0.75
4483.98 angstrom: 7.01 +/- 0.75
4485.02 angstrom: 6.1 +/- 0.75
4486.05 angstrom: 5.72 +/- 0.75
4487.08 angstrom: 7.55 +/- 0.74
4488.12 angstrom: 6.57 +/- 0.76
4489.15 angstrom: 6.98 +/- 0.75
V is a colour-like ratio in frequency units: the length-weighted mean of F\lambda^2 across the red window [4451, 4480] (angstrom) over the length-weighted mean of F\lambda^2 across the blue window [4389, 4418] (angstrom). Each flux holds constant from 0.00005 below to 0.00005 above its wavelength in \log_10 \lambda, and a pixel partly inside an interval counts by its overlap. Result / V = 1.12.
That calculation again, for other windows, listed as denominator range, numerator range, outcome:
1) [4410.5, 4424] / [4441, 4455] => 1.07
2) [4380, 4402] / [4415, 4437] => 1.15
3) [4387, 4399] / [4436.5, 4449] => 1.19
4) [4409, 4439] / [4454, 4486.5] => 1.04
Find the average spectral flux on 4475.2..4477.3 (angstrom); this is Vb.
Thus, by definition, 6.53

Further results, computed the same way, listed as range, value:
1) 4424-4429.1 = 6.01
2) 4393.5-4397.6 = 5.89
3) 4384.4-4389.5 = 4.78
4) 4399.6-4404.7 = 5.19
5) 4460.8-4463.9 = 5.33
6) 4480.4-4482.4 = 5.86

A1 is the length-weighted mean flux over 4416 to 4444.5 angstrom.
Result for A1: 5.97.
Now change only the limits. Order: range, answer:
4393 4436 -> 5.74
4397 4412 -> 5.56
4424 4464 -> 5.97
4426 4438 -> 5.97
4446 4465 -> 5.93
